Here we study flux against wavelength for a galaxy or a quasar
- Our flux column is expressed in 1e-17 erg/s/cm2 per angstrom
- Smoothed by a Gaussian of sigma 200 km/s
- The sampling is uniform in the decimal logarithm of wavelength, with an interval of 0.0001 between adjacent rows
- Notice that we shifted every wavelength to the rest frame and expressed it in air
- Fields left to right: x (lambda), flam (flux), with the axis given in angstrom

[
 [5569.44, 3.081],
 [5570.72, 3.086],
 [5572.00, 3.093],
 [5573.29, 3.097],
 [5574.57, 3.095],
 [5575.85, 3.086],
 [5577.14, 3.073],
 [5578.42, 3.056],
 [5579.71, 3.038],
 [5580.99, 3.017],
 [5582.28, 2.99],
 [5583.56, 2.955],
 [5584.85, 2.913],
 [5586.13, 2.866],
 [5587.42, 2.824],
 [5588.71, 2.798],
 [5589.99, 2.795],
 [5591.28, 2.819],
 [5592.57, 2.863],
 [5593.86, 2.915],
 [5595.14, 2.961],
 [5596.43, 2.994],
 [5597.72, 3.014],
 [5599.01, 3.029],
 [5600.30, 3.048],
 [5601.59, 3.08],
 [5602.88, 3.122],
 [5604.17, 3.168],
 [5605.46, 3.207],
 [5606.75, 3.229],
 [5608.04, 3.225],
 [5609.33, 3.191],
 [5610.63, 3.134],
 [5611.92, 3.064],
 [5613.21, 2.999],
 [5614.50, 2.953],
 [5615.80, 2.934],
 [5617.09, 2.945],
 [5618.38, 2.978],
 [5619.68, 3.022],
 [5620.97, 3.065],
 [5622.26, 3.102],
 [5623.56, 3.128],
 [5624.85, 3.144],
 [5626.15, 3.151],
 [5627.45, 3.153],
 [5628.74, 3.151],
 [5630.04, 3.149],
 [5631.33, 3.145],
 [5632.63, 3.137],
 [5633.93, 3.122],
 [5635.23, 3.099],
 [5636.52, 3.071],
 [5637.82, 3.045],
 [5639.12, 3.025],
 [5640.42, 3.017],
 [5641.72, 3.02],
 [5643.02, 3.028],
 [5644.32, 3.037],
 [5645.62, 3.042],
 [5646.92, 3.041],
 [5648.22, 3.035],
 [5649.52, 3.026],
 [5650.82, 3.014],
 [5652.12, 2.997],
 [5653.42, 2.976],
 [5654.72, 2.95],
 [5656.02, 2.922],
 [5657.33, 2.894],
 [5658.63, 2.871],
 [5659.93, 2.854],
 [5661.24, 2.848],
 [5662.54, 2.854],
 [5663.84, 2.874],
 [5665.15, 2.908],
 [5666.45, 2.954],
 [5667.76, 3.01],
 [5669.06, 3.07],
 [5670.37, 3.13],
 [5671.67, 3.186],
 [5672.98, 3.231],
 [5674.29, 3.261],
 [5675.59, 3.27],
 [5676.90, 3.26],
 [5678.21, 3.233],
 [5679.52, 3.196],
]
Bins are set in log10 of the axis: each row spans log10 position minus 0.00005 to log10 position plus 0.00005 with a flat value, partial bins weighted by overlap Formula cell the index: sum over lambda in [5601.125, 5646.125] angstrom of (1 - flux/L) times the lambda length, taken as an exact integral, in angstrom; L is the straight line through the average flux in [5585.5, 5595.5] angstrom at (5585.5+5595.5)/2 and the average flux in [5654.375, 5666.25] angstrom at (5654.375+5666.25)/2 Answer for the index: -3.44 angstrom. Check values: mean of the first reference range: 2.85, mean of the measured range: 3.09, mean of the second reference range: 2.89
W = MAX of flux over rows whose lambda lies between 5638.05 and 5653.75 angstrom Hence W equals 3.042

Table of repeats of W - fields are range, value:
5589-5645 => 3.229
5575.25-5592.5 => 3.086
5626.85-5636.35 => 3.153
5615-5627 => 3.151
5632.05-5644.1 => 3.137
